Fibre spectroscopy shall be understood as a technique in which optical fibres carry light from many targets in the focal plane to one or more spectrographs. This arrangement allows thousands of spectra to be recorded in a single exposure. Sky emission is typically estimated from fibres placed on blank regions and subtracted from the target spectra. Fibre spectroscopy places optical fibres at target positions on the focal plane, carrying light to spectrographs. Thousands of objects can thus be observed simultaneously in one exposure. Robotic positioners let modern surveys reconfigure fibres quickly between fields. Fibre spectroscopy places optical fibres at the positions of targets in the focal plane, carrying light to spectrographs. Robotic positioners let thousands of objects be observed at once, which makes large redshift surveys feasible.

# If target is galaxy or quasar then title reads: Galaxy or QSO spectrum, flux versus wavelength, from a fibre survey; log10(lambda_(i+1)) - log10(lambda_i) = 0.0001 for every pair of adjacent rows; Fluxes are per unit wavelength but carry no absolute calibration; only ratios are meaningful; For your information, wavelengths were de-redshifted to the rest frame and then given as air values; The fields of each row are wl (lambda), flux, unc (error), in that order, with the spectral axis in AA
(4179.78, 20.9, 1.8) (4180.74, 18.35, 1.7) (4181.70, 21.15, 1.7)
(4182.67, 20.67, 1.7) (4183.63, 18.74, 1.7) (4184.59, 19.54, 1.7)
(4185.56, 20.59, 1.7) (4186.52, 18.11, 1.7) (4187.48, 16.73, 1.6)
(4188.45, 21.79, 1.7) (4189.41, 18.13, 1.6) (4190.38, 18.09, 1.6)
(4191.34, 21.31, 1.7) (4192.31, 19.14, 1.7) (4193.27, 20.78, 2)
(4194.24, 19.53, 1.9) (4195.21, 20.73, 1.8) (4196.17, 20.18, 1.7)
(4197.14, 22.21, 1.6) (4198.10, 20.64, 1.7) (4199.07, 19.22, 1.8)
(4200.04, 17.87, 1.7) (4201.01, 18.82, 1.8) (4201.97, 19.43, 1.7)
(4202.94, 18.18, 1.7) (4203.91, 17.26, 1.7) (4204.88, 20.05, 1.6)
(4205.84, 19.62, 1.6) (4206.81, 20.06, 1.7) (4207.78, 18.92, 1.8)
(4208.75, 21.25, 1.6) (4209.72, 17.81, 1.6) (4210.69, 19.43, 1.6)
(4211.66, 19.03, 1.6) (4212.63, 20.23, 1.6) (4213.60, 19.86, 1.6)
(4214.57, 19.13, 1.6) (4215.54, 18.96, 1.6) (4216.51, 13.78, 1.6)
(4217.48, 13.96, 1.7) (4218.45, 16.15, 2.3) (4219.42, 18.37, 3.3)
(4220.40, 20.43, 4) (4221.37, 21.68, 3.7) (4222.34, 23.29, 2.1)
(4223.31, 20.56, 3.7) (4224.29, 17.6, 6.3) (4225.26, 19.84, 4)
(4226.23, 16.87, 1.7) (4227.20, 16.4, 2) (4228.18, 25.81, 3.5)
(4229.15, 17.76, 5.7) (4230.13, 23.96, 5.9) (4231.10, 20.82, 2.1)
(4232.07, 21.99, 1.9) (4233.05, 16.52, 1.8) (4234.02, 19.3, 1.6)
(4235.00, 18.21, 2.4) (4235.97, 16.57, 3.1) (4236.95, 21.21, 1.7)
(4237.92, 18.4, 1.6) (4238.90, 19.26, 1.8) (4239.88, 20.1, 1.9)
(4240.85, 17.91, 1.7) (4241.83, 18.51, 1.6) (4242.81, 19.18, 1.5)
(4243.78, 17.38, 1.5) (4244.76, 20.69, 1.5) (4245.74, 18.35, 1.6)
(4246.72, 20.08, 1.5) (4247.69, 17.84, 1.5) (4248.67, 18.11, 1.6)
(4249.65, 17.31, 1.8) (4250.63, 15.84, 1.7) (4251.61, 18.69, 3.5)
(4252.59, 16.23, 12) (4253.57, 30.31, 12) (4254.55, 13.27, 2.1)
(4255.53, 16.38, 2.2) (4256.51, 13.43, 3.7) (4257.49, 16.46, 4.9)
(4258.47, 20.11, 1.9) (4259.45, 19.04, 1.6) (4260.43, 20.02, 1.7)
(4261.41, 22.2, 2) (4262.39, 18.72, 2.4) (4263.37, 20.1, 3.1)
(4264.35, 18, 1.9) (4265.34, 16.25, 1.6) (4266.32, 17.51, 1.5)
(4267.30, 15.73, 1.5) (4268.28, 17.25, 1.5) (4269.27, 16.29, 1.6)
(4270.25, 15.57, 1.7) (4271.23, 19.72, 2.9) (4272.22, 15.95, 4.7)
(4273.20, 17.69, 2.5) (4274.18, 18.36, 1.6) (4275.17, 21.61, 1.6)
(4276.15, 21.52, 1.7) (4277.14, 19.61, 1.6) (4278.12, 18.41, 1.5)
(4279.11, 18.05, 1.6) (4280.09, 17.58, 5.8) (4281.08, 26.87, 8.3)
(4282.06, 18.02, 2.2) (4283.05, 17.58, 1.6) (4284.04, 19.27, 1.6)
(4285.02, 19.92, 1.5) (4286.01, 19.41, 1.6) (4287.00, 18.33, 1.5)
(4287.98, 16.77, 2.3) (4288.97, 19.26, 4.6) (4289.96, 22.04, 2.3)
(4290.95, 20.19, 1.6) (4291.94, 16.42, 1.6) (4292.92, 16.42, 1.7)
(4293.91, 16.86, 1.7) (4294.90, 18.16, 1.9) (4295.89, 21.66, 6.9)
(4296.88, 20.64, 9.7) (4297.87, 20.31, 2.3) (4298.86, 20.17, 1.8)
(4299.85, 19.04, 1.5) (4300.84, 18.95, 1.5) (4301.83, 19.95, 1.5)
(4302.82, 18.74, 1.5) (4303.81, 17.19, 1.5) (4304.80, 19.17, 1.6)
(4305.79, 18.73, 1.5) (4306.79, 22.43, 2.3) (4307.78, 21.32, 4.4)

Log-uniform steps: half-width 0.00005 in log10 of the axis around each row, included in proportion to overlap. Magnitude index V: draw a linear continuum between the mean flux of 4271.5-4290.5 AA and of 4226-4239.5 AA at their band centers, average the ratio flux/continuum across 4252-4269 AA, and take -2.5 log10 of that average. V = 0.07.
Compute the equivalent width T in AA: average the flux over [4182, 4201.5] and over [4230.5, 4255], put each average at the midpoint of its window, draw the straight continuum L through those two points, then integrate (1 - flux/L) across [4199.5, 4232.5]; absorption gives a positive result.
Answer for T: 0.1 AA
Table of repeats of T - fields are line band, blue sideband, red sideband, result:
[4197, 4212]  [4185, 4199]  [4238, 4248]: 0.24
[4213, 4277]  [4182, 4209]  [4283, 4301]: 2.02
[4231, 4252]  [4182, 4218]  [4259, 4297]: 0.30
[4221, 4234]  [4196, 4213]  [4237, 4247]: -0.67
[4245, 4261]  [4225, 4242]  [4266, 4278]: 0.41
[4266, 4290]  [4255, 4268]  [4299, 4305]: -0.41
